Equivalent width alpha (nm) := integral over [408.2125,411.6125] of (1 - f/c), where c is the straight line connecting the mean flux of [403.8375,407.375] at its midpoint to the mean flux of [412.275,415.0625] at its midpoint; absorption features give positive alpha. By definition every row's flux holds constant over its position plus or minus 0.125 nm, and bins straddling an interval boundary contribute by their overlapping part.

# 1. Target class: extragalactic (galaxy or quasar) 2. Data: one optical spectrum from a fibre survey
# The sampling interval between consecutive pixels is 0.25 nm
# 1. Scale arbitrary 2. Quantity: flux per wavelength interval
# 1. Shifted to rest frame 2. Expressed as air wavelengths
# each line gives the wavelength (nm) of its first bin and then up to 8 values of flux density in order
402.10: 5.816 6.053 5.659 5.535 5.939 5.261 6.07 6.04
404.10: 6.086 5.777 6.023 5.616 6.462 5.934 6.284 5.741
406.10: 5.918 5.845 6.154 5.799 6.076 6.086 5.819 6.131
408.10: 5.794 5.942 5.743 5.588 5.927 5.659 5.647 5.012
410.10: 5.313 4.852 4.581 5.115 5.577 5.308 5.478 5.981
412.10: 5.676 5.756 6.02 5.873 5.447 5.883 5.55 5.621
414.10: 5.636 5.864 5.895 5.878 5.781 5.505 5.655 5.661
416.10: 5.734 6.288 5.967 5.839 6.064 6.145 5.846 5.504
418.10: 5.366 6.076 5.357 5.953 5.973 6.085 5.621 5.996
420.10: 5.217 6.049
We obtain 0.27 nm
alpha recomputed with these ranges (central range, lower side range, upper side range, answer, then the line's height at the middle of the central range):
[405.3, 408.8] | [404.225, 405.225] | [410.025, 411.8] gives -0.16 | 5.68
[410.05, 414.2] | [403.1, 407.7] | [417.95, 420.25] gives 0.23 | 5.84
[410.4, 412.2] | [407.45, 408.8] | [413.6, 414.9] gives 0.14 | 5.81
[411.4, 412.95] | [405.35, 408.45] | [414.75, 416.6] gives 0.02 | 5.86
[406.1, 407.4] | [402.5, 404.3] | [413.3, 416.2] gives -0.05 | 5.78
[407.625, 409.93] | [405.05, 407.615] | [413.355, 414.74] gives 0.07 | 5.92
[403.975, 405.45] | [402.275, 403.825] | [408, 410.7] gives -0.08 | 5.68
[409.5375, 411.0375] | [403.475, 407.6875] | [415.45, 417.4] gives 0.22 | 5.95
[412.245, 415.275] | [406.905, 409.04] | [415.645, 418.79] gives 0.04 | 5.85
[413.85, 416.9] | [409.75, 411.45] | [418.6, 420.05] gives -0.16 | 5.51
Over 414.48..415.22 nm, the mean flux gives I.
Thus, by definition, 5.85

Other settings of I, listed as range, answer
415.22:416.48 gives 5.77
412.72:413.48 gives 5.74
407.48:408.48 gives 5.92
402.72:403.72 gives 5.7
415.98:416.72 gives 6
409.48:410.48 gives 5.2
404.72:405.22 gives 6.03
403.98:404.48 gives 5.93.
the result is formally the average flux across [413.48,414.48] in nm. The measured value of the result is 5.67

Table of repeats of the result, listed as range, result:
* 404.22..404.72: 5.9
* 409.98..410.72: 4.91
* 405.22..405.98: 5.99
